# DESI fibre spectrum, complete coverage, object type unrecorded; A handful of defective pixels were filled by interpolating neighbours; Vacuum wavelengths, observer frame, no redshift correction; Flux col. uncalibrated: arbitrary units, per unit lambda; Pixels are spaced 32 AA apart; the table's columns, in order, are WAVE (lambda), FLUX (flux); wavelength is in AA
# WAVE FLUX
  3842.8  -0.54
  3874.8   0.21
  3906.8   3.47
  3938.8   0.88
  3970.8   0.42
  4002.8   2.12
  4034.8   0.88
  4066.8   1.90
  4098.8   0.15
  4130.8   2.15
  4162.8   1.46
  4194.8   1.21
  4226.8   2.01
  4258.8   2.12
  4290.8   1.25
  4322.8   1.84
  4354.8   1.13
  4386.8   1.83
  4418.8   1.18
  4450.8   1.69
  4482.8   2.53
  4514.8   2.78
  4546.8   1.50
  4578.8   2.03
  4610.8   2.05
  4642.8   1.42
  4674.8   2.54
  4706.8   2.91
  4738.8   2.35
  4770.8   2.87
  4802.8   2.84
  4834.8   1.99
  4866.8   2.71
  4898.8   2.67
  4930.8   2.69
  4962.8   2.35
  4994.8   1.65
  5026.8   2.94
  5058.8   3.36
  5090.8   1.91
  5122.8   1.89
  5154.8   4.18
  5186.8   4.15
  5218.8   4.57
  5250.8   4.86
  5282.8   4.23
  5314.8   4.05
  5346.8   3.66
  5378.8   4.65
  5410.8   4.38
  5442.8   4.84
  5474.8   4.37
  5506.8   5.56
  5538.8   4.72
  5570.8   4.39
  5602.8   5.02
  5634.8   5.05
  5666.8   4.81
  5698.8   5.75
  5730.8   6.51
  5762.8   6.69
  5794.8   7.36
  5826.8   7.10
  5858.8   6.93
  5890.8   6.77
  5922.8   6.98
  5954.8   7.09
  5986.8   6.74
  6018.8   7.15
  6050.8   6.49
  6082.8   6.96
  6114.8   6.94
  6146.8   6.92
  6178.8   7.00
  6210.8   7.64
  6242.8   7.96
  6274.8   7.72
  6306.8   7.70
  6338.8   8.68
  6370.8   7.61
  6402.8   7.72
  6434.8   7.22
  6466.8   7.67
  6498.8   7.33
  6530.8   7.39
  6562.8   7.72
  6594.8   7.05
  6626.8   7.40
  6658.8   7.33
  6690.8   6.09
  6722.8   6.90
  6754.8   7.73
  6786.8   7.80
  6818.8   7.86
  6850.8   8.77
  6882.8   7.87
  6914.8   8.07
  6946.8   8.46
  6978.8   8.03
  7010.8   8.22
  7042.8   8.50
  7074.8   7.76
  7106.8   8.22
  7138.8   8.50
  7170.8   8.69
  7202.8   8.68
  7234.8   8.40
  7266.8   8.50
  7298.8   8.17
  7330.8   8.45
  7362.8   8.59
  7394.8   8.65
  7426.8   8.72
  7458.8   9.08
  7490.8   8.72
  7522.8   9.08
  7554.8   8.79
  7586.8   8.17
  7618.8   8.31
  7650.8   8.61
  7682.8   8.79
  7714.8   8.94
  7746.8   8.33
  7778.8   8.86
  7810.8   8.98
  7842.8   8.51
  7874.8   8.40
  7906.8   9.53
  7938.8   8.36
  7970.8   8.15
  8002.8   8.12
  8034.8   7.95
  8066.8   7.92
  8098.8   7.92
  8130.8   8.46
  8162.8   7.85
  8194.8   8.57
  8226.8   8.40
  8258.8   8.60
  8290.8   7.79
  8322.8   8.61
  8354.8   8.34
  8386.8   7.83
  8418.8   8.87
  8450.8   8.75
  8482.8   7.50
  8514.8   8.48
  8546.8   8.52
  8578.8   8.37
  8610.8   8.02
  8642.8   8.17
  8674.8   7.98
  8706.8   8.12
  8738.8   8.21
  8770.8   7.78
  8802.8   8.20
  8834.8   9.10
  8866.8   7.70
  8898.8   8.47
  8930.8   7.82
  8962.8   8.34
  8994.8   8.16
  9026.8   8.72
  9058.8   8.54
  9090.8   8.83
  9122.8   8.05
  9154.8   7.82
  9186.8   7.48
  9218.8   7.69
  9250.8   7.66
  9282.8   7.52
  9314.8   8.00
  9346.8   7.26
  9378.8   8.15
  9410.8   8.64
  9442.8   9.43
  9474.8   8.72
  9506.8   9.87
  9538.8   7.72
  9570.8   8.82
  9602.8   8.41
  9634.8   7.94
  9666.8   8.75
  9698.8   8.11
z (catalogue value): 0.29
